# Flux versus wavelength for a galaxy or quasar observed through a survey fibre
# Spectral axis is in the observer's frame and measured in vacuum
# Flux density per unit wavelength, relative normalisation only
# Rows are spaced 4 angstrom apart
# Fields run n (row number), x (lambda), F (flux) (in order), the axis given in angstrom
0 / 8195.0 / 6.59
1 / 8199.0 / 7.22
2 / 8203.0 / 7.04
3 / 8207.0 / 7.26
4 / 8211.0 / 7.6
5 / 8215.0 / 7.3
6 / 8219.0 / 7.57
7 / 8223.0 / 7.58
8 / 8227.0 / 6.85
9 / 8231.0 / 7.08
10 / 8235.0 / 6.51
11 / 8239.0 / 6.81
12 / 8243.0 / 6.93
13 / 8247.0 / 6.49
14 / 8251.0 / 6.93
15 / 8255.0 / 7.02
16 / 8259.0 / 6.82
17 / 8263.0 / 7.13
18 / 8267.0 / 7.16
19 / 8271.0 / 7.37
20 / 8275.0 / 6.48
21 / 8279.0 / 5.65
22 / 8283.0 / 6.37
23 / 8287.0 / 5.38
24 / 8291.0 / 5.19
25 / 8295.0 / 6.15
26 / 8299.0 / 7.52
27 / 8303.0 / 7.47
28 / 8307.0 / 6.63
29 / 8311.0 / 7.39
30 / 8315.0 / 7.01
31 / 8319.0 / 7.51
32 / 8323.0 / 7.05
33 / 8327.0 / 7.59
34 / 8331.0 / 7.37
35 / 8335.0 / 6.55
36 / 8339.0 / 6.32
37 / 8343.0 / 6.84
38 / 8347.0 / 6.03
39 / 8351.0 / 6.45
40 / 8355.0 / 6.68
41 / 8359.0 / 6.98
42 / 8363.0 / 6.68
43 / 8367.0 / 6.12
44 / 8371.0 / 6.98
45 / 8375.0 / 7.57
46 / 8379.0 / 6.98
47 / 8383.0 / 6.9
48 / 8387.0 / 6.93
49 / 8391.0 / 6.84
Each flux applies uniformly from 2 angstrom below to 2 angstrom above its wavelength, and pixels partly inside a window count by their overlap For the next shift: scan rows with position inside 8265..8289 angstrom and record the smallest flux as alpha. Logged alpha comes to 5.38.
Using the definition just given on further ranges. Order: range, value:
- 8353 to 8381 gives 6.12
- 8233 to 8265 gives 6.49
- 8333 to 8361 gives 6.03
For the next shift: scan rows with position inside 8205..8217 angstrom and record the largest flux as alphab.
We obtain 7.6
